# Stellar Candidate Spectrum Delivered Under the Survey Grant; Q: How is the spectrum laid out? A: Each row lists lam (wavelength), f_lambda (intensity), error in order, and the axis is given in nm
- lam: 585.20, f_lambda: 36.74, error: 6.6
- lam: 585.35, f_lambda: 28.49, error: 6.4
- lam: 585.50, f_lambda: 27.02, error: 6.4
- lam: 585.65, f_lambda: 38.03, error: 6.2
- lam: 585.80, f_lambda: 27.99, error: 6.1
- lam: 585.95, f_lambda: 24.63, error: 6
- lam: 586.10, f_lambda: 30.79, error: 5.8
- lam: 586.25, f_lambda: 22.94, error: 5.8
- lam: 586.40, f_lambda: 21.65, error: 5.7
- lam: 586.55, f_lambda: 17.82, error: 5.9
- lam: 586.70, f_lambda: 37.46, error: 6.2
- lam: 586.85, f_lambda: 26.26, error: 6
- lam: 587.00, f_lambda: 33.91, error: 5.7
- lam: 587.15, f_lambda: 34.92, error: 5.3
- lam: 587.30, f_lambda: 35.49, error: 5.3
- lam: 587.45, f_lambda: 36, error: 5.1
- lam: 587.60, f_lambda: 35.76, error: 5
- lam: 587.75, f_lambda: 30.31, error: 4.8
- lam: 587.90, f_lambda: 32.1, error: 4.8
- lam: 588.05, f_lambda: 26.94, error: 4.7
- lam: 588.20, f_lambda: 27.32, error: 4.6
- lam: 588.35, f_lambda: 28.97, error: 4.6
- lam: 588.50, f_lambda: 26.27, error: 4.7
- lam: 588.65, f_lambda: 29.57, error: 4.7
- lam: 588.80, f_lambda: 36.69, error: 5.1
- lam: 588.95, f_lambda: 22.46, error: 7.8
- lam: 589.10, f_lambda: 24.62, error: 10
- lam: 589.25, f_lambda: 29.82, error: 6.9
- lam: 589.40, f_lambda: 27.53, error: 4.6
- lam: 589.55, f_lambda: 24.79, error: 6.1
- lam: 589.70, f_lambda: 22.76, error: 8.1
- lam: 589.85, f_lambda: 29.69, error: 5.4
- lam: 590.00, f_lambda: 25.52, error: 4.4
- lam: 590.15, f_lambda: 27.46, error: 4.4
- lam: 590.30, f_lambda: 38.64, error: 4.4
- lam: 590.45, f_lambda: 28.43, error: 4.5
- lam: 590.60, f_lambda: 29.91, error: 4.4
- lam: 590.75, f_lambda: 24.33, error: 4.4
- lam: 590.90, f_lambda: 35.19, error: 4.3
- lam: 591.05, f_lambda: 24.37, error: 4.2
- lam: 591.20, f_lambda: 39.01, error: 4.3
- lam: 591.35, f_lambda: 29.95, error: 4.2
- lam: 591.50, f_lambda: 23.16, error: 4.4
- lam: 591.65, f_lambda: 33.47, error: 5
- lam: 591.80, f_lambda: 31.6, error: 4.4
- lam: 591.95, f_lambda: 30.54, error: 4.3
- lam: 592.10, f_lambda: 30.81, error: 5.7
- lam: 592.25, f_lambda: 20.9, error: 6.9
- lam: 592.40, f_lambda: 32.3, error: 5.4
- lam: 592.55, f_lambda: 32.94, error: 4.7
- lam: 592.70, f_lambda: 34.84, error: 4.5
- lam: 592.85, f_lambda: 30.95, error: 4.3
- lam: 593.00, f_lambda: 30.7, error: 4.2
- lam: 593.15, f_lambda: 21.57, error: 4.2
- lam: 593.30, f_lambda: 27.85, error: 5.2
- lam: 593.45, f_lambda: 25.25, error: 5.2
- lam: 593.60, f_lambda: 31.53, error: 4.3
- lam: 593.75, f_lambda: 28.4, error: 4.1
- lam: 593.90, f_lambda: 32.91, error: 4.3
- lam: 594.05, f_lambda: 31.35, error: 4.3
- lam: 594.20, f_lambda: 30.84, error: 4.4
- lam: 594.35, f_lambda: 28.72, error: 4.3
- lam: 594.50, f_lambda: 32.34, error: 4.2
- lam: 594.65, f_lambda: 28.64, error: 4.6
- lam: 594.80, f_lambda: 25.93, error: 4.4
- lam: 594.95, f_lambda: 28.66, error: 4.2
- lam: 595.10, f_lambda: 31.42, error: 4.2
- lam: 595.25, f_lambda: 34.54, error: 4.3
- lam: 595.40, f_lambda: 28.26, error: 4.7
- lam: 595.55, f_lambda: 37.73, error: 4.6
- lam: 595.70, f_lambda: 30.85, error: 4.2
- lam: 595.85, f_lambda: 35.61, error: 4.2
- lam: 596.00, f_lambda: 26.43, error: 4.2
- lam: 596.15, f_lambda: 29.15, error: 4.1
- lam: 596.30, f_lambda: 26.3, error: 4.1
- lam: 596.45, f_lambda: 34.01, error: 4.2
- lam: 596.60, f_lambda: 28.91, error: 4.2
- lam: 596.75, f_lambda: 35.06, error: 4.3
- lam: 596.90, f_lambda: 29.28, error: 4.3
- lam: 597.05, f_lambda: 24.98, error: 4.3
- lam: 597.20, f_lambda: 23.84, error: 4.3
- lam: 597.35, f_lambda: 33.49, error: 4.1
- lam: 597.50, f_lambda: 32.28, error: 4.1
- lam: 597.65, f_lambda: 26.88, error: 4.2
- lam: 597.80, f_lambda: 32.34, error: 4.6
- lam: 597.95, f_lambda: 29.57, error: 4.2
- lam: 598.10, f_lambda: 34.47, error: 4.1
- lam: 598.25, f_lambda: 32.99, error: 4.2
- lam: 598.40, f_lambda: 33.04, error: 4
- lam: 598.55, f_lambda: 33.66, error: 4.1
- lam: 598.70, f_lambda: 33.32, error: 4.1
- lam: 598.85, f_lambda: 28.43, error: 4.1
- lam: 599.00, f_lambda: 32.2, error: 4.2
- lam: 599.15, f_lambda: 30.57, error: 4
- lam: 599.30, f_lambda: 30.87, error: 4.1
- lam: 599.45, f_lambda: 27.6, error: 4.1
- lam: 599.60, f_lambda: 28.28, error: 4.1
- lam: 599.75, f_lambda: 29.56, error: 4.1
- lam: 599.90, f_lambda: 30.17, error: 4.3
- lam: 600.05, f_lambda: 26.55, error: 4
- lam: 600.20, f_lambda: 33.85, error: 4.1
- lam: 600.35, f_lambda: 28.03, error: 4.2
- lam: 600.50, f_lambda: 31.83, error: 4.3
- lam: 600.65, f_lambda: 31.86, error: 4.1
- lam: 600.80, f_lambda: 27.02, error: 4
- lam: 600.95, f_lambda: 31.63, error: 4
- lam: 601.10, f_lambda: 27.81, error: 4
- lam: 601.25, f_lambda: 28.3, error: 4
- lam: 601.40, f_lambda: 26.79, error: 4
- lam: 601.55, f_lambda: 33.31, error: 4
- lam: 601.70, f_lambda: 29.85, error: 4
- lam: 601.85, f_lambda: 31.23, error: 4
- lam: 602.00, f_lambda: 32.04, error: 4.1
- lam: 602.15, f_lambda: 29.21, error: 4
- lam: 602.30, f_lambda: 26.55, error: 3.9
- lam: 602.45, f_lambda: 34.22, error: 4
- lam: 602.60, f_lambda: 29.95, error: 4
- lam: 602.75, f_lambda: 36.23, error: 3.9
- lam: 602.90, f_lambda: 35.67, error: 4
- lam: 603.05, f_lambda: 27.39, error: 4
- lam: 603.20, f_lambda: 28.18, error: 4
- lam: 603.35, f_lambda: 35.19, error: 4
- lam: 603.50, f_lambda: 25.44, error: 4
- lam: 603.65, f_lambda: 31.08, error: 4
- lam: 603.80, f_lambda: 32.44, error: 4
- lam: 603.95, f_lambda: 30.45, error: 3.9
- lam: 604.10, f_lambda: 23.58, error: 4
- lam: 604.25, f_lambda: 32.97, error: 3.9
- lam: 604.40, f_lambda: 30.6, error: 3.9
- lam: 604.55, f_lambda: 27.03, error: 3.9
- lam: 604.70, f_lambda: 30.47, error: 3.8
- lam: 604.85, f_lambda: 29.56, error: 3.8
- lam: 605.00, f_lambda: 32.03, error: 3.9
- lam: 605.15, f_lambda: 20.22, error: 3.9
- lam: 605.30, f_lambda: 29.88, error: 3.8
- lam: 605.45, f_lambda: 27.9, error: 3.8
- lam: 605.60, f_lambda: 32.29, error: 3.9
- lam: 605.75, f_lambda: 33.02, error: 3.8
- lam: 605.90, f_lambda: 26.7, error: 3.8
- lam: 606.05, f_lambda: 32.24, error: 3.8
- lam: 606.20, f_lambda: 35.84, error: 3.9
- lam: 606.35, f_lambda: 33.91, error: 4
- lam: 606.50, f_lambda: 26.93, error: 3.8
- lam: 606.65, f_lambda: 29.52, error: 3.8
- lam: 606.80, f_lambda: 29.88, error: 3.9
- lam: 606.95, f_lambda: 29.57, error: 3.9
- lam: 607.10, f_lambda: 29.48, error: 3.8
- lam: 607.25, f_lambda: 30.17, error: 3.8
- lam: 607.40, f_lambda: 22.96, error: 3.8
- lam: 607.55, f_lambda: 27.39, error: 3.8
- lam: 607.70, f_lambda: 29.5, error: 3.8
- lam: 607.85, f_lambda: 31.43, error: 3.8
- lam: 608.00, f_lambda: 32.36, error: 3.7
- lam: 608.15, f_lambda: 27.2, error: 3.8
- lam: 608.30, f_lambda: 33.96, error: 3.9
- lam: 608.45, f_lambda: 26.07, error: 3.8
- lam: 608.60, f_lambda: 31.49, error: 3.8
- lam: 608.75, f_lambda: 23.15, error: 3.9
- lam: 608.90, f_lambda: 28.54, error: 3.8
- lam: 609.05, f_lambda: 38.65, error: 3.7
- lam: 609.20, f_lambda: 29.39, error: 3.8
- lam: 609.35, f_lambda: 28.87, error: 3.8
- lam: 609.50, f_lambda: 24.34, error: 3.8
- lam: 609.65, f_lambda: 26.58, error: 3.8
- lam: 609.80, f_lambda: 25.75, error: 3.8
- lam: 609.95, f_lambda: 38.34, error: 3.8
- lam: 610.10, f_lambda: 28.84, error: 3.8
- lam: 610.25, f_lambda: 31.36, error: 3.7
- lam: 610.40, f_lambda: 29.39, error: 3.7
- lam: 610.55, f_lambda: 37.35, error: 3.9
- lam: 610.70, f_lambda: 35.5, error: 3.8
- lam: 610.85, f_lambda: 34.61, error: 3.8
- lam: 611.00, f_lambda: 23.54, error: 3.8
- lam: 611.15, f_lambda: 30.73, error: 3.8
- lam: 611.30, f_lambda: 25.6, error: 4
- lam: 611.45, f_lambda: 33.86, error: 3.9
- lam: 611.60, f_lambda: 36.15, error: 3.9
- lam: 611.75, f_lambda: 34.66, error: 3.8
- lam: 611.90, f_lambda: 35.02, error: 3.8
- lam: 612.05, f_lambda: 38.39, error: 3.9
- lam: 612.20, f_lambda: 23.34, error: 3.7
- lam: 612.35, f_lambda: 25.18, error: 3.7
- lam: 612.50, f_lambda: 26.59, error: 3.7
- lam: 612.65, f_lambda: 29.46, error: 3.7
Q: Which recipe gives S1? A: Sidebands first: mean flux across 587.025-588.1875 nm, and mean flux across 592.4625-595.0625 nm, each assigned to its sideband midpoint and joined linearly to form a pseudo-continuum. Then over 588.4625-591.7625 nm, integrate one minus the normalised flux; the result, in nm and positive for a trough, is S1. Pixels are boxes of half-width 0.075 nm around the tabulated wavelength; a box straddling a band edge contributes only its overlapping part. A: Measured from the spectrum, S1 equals 0.28 nm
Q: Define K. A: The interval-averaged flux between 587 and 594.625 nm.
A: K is 29.8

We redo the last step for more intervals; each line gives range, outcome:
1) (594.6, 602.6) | 30.4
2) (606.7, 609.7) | 29.1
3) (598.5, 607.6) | 30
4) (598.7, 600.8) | 30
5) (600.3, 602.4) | 29.7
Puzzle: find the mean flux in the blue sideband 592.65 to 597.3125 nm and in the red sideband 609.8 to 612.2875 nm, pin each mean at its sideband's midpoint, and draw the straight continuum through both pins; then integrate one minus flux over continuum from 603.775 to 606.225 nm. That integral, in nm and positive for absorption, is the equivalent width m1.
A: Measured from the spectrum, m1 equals 0.12 nm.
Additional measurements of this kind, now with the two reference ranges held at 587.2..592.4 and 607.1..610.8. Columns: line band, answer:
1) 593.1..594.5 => 0.03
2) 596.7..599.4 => -0.11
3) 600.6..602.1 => -0.01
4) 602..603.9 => -0.08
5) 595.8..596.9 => -0.03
